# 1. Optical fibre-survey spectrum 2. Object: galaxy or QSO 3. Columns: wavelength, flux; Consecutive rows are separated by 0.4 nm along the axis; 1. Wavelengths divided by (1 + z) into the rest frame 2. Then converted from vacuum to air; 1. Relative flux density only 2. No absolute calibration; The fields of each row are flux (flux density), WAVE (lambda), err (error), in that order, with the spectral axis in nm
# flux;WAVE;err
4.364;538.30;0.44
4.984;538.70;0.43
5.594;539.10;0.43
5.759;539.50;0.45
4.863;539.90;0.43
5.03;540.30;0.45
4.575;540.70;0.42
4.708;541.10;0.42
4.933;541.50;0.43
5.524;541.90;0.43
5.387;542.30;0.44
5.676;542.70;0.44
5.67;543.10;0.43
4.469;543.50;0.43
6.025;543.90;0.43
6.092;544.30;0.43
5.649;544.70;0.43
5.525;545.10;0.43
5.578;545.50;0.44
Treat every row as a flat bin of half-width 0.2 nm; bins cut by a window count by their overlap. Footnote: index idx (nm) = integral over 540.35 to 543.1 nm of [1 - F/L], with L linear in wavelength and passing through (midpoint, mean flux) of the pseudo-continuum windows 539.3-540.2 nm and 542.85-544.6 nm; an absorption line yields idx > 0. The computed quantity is 0.13 nm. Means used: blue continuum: 5.28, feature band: 5.17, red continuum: 5.57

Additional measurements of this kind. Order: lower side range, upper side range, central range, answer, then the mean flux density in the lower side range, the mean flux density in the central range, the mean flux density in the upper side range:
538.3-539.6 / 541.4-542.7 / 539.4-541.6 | 0.15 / 5.26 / 4.94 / 5.37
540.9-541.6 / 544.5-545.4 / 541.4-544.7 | -0.20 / 4.8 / 5.5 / 5.59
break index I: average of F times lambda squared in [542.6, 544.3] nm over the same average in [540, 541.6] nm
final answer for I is 1.16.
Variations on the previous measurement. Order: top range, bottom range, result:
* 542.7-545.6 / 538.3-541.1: 1.12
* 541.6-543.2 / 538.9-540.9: 1.08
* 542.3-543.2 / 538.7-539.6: 1.03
